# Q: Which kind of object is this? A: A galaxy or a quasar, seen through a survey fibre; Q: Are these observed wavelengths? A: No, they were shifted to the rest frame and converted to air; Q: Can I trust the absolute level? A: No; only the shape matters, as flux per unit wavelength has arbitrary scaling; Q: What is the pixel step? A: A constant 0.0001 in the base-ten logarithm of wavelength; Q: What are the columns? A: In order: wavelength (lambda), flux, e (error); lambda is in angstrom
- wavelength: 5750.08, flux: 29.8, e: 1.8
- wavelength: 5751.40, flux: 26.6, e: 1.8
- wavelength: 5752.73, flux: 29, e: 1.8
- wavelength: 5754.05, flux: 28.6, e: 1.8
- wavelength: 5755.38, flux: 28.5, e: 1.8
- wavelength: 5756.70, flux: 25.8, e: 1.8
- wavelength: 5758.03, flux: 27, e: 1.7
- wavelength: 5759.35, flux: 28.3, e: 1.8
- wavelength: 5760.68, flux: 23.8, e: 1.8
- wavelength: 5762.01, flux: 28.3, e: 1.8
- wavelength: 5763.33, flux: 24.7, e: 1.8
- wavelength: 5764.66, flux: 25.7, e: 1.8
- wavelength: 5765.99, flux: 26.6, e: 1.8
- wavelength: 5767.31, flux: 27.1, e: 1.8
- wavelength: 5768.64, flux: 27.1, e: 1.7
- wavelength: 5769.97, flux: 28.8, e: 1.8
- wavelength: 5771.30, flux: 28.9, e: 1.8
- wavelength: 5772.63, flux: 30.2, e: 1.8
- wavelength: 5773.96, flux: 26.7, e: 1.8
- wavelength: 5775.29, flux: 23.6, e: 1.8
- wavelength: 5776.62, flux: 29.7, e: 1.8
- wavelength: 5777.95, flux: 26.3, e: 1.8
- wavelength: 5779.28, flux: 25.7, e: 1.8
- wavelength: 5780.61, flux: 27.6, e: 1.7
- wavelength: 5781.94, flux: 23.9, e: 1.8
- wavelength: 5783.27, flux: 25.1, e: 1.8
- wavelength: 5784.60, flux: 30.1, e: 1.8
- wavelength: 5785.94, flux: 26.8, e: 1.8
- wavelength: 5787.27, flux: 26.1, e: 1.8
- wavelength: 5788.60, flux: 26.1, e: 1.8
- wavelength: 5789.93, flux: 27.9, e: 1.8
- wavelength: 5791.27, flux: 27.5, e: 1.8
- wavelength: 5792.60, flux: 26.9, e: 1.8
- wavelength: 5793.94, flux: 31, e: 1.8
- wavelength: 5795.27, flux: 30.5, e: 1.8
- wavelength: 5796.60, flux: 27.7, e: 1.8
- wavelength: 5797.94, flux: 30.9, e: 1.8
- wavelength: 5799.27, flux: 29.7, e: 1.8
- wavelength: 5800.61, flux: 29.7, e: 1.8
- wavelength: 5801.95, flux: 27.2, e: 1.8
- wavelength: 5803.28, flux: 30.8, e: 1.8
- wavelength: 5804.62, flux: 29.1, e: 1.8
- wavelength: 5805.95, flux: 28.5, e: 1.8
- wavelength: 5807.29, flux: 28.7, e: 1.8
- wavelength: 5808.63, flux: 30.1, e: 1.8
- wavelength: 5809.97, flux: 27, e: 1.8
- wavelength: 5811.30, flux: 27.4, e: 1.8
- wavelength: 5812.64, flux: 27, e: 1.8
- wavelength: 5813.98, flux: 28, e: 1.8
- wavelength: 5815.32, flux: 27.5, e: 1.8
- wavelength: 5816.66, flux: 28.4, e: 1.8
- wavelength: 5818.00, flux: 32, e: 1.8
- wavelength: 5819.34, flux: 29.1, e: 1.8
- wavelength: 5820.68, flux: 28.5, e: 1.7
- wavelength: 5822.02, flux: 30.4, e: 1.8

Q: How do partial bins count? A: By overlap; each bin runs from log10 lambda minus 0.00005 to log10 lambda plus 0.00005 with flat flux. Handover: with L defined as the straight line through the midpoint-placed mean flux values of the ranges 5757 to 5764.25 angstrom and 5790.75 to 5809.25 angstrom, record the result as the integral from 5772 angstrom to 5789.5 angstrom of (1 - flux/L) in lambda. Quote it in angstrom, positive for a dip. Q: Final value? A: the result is 0.64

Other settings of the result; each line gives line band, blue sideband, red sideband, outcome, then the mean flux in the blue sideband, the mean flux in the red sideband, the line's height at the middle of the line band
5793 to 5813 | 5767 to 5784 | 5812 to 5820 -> -0.6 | 27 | 28.7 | 28.1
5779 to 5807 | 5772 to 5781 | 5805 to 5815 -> -0.5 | 27.1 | 28.1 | 27.6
